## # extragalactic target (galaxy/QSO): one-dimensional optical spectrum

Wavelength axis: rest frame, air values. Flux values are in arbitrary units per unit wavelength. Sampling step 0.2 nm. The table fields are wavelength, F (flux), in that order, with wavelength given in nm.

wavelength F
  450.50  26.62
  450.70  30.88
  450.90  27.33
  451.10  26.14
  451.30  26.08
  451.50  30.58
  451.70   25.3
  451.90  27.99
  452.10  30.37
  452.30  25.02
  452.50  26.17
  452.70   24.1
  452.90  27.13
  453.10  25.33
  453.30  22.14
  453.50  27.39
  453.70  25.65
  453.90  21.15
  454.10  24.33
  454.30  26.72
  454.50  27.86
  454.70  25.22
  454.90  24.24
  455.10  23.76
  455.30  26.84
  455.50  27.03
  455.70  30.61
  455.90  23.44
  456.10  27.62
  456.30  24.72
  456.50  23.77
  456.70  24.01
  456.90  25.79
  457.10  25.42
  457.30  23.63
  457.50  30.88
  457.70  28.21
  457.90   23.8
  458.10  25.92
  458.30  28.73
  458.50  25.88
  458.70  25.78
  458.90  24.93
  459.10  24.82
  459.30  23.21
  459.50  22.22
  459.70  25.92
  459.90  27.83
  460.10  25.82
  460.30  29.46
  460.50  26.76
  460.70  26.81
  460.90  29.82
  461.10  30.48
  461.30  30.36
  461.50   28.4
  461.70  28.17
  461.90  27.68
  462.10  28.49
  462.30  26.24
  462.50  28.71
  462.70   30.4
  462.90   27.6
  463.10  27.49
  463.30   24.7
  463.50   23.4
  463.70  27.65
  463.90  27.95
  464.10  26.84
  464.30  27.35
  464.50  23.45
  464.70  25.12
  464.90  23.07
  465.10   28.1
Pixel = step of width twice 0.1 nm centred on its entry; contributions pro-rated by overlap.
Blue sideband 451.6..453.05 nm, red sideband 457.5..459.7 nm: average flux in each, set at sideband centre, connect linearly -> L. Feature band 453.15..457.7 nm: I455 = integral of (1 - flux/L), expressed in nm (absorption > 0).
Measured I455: 0.08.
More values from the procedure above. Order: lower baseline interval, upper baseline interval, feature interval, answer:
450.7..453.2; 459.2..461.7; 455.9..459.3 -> 0.18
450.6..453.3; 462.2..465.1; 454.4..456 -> 0.04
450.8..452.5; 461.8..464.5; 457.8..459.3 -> 0.09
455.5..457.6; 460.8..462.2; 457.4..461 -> 0.15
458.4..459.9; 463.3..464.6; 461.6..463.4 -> -0.14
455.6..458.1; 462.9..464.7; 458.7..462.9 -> -0.20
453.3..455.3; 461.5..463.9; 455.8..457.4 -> 0.06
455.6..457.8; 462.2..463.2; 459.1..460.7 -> 0.08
